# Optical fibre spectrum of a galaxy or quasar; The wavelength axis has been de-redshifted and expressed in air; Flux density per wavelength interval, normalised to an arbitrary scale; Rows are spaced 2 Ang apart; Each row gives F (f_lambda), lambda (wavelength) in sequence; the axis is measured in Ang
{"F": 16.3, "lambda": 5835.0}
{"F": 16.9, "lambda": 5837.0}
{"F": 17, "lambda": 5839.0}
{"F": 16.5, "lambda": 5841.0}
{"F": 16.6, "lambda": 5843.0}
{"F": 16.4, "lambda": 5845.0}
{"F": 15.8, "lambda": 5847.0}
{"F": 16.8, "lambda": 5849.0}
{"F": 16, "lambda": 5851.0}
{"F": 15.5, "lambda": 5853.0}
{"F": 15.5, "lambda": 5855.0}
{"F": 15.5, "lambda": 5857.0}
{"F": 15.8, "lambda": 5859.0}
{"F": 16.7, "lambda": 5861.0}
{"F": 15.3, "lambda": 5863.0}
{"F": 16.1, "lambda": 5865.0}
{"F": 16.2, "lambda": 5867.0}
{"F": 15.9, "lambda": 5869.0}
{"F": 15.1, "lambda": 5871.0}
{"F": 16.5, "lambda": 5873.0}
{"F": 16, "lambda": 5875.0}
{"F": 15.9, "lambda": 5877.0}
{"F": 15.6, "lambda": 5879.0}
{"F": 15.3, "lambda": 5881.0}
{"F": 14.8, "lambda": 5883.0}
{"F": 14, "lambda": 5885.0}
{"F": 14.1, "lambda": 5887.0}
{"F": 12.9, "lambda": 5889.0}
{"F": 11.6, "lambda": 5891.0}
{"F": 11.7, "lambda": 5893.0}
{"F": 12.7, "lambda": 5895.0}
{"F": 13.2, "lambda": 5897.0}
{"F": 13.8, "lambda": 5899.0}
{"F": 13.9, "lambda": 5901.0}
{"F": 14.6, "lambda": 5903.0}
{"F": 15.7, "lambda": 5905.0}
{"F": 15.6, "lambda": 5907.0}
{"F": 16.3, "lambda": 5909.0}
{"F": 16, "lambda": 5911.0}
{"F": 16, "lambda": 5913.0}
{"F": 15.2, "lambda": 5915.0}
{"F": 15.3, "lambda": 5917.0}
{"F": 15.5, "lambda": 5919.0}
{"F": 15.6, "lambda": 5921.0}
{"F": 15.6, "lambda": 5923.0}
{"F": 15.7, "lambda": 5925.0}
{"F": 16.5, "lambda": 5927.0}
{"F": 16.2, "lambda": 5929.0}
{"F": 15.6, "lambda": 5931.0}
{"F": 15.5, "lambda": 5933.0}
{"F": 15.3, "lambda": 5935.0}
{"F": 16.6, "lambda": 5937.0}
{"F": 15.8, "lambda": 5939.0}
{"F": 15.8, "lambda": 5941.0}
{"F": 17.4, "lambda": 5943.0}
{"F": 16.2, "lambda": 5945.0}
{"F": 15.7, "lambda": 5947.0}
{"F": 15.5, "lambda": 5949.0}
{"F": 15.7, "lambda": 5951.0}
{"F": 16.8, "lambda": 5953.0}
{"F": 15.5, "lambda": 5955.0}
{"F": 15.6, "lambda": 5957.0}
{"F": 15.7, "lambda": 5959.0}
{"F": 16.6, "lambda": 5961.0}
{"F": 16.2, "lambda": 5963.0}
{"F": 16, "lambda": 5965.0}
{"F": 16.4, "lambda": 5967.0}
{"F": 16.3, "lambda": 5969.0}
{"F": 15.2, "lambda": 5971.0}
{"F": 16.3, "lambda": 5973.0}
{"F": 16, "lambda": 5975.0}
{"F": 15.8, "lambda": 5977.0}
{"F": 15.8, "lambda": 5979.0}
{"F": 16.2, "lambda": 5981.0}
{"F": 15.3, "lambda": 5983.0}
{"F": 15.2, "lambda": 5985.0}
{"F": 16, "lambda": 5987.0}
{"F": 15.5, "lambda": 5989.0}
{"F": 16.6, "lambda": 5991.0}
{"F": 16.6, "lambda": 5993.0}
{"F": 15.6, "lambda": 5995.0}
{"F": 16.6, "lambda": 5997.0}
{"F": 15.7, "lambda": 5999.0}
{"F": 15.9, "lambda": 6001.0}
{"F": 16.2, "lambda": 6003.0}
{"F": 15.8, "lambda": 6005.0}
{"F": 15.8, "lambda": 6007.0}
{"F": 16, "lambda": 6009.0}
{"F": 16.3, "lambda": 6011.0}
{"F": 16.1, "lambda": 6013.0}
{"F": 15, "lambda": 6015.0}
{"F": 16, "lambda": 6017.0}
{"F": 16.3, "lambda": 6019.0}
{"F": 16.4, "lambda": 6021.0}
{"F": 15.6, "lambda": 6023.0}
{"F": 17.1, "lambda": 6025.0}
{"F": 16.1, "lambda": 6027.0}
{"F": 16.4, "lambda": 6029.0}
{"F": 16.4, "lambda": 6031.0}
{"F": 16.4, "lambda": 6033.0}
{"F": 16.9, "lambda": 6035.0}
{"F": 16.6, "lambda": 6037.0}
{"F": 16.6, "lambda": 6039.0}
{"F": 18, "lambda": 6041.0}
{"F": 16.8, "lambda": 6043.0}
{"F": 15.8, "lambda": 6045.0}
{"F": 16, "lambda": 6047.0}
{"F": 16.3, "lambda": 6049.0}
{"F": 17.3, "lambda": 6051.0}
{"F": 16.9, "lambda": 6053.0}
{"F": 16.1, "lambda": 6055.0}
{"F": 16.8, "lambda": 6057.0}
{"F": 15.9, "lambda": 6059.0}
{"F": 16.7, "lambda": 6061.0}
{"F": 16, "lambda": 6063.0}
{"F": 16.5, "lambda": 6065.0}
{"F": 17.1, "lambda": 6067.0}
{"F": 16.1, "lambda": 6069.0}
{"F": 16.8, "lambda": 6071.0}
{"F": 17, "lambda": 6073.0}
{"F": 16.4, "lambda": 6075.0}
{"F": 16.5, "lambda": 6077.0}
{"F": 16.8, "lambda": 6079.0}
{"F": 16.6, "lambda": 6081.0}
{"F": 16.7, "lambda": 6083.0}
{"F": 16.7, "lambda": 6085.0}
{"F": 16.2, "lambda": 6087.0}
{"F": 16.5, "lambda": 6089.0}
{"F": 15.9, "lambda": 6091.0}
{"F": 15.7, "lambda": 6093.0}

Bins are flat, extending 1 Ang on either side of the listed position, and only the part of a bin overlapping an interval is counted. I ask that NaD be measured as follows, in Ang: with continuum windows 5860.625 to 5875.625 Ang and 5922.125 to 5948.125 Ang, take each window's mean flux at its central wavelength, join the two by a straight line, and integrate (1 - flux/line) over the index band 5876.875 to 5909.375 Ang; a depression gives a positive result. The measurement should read 3.7 Ang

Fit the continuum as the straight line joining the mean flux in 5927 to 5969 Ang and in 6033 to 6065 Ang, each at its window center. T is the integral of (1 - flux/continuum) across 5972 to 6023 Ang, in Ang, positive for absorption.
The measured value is 1.1 Ang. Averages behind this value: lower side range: 16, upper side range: 16.6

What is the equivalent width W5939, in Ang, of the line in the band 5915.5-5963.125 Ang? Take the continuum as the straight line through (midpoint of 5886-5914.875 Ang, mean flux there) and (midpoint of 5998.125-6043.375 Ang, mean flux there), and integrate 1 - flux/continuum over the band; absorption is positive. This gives -3.3 Ang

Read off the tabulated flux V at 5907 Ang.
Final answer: 15.6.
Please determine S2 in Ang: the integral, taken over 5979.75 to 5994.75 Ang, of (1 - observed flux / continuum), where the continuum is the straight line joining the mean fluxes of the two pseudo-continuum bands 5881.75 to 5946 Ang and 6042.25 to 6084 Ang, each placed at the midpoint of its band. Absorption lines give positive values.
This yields -0.1 Ang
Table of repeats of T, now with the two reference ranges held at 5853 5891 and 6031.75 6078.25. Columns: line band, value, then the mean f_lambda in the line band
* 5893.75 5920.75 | 1.1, 14.9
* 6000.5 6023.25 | 0.4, 16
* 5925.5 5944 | -0.4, 16.1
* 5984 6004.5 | 0.2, 16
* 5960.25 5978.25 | -0.1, 16.1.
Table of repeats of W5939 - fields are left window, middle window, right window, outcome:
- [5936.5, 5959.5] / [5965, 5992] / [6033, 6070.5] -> 0.48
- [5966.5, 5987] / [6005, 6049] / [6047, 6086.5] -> -0.14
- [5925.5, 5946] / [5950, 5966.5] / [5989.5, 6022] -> 0.05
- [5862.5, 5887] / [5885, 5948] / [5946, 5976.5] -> 2.67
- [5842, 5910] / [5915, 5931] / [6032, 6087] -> -0.25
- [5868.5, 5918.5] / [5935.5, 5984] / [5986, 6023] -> -1.65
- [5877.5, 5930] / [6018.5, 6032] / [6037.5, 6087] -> -0.14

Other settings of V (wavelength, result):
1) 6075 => 16.4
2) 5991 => 16.6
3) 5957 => 15.6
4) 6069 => 16.1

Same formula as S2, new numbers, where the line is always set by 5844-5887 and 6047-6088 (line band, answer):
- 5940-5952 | 0.0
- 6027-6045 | -0.3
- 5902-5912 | 0.2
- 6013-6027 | 0.2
